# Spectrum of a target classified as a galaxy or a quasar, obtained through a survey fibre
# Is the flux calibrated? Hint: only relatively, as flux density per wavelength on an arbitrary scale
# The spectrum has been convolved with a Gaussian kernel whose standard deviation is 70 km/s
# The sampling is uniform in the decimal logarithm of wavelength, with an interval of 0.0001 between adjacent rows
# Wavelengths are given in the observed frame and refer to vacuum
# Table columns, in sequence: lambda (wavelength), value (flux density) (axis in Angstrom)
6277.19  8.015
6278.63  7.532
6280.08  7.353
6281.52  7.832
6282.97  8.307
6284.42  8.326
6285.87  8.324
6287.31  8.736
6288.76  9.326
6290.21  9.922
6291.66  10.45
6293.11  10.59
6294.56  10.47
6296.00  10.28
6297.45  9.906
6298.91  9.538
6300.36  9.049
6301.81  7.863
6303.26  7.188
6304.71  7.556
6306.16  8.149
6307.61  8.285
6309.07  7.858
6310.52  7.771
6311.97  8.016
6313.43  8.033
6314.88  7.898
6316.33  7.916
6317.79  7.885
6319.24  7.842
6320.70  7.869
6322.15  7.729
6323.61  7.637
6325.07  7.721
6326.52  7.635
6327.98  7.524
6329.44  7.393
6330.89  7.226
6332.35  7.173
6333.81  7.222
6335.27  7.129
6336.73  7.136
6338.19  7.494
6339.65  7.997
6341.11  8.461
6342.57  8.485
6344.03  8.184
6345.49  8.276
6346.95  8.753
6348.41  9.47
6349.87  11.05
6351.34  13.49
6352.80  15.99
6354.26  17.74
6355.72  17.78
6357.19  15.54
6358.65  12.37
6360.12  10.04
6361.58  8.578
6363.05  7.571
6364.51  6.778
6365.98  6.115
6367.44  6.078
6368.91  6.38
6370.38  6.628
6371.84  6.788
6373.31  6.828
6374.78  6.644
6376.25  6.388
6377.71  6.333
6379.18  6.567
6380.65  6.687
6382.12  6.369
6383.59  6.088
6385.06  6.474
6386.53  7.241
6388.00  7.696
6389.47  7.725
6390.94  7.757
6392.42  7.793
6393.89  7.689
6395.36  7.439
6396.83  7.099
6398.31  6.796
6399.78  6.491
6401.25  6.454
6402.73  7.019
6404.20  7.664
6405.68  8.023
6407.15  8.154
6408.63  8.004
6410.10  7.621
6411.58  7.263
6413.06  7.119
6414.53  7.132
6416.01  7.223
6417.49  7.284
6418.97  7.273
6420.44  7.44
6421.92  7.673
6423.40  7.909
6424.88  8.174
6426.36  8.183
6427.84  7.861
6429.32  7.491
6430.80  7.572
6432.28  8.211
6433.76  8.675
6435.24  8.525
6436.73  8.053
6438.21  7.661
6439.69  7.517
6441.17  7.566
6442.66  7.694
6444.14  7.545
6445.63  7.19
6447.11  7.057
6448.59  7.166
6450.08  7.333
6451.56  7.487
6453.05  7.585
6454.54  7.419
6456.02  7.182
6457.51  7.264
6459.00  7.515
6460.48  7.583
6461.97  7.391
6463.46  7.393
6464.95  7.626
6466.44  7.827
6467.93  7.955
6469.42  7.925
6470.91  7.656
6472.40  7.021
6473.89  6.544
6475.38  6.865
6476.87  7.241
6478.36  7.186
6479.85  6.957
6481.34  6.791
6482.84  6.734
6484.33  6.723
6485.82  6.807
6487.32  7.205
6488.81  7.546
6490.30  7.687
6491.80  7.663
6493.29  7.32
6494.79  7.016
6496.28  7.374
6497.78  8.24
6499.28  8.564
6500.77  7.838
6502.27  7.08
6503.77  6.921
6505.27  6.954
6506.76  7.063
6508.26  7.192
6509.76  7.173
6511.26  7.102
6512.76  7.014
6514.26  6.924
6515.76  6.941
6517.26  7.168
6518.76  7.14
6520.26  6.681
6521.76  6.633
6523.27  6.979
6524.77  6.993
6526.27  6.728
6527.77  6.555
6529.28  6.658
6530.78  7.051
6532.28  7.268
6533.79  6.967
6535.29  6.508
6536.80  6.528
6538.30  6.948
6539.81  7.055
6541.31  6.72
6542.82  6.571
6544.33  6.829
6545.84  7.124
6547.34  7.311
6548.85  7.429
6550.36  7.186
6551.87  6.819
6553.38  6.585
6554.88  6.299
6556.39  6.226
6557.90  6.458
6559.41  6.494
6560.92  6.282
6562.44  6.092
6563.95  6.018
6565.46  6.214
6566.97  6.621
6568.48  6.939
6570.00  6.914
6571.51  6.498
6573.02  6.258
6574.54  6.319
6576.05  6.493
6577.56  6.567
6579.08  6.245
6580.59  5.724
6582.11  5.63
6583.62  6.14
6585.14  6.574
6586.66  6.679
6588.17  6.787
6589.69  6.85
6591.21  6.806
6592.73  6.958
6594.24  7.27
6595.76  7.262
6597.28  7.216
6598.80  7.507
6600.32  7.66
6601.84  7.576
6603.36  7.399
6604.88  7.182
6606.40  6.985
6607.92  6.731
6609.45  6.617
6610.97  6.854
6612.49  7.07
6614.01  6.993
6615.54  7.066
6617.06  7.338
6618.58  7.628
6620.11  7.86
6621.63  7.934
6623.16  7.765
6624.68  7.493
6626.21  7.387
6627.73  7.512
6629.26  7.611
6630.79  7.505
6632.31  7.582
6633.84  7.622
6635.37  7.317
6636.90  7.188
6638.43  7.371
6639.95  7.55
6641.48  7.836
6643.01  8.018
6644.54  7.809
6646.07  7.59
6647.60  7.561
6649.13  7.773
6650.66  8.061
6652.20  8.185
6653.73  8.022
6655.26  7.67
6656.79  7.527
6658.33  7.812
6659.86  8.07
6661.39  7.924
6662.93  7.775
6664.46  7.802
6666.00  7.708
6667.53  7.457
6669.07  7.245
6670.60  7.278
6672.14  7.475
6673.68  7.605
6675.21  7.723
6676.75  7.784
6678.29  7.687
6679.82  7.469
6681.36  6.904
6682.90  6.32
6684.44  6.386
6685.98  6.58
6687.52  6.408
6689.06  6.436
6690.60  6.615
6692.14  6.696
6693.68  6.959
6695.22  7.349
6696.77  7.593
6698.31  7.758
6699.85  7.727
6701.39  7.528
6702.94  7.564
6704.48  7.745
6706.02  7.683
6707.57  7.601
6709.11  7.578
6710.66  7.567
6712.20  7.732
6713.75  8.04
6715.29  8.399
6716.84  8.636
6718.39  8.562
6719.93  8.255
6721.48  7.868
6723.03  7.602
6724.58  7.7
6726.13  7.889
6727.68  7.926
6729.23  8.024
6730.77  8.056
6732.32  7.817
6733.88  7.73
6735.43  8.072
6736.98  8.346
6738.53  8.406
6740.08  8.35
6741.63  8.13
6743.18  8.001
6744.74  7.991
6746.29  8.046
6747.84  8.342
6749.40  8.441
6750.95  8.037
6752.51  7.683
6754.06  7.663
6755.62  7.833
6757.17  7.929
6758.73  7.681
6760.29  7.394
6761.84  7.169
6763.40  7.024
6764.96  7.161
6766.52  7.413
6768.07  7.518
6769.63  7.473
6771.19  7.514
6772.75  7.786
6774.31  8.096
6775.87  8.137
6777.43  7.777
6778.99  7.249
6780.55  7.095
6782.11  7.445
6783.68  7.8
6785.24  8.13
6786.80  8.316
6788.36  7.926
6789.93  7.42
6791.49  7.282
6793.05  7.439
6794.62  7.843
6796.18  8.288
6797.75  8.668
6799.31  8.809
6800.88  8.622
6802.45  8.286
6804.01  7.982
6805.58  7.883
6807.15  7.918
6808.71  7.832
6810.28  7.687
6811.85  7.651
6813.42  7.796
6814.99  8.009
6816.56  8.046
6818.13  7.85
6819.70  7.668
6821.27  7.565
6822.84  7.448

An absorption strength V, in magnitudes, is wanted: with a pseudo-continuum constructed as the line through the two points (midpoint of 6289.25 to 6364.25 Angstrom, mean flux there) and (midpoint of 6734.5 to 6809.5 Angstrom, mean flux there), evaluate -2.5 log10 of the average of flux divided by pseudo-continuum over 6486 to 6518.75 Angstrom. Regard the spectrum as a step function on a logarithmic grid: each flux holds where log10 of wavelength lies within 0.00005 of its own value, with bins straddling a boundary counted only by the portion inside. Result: 0.18 mag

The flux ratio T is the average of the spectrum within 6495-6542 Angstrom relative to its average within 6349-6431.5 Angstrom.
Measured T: 0.9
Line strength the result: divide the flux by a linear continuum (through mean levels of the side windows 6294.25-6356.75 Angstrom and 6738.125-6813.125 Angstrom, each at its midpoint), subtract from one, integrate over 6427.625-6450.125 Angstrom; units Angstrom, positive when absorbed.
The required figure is 2.5 Angstrom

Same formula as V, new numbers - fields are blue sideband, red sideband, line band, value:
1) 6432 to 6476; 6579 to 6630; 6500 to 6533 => 0.05 mag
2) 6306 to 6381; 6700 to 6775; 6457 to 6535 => 0.15 mag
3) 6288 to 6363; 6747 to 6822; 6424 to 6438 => 0.11 mag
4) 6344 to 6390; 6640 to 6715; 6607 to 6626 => 0.07 mag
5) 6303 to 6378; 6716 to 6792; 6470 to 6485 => 0.19 mag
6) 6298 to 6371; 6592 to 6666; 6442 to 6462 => 0.12 mag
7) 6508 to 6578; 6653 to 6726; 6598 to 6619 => -0.01 mag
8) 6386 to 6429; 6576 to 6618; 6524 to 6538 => 0.04 mag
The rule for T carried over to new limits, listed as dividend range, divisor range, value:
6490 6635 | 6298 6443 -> 0.86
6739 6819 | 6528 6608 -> 1.16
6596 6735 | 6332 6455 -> 0.93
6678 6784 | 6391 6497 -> 1.03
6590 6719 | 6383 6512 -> 1.01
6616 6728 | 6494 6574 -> 1.10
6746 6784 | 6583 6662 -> 1.04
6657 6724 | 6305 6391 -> 0.90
